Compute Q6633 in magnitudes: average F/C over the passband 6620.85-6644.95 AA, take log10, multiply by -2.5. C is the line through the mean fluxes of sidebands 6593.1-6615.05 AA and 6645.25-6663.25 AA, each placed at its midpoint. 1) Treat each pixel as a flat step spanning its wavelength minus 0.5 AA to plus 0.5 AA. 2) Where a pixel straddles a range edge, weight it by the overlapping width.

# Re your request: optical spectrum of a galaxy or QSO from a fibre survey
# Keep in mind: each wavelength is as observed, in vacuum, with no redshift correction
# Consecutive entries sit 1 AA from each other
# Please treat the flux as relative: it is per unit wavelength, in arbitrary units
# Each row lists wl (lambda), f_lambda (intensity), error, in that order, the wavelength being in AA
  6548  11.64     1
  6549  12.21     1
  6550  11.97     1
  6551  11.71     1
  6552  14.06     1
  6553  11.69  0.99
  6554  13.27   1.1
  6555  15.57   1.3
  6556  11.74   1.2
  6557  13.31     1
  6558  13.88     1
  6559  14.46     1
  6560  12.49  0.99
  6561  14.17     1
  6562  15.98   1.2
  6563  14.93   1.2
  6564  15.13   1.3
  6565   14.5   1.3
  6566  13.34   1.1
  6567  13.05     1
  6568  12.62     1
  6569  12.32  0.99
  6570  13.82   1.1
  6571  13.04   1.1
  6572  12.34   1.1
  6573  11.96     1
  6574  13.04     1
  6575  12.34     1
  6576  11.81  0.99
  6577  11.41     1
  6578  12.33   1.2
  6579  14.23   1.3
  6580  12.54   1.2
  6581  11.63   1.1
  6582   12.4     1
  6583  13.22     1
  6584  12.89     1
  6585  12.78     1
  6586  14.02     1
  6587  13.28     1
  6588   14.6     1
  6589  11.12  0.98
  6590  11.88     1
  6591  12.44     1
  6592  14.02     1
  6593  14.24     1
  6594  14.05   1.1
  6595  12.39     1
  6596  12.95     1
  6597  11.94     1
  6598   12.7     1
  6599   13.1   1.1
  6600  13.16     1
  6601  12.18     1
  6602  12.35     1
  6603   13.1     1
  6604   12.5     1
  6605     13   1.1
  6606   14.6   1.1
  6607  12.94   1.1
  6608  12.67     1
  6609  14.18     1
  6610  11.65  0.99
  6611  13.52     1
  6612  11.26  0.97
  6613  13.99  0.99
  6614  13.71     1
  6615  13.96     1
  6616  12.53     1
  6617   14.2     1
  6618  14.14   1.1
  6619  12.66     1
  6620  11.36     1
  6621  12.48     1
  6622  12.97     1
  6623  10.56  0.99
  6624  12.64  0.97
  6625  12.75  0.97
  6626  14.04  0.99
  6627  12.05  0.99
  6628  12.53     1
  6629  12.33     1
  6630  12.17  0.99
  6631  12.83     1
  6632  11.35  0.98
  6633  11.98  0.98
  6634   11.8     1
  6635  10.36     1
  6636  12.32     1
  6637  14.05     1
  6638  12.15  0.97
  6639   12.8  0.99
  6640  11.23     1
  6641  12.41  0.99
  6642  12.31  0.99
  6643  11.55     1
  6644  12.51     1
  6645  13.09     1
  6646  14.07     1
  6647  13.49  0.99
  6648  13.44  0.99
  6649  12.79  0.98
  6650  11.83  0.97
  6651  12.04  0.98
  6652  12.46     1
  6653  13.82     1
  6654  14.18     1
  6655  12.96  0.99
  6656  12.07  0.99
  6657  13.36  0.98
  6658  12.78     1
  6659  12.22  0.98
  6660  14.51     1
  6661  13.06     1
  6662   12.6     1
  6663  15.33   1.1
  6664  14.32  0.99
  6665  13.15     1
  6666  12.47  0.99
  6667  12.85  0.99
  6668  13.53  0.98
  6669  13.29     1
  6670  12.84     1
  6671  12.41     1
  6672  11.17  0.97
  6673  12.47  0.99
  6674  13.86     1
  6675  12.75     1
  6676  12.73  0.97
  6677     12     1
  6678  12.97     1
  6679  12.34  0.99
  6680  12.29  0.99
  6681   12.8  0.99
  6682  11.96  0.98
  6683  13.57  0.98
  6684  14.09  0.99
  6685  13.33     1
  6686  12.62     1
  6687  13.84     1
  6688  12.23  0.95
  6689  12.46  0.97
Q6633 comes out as 0.07 mag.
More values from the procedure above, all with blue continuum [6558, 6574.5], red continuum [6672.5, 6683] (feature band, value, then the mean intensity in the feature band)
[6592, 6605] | 0.03 mag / 12.9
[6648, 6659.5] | 0.00 mag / 12.8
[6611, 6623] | 0.02 mag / 12.9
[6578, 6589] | 0.03 mag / 13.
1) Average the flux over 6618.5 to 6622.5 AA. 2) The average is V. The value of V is 12.4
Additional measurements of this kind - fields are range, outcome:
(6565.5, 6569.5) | 12.8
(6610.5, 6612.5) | 12.4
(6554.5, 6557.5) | 13.5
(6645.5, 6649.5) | 13.4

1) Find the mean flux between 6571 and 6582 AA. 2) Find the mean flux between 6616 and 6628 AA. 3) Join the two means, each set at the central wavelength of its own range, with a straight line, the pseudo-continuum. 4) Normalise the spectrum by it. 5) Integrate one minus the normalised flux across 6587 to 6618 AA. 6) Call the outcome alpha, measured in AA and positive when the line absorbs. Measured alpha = -1.2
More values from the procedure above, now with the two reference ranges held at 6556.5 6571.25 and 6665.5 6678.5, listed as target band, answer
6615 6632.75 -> 0.82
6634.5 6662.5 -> 0.48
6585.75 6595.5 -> 0.26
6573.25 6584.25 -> 0.93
